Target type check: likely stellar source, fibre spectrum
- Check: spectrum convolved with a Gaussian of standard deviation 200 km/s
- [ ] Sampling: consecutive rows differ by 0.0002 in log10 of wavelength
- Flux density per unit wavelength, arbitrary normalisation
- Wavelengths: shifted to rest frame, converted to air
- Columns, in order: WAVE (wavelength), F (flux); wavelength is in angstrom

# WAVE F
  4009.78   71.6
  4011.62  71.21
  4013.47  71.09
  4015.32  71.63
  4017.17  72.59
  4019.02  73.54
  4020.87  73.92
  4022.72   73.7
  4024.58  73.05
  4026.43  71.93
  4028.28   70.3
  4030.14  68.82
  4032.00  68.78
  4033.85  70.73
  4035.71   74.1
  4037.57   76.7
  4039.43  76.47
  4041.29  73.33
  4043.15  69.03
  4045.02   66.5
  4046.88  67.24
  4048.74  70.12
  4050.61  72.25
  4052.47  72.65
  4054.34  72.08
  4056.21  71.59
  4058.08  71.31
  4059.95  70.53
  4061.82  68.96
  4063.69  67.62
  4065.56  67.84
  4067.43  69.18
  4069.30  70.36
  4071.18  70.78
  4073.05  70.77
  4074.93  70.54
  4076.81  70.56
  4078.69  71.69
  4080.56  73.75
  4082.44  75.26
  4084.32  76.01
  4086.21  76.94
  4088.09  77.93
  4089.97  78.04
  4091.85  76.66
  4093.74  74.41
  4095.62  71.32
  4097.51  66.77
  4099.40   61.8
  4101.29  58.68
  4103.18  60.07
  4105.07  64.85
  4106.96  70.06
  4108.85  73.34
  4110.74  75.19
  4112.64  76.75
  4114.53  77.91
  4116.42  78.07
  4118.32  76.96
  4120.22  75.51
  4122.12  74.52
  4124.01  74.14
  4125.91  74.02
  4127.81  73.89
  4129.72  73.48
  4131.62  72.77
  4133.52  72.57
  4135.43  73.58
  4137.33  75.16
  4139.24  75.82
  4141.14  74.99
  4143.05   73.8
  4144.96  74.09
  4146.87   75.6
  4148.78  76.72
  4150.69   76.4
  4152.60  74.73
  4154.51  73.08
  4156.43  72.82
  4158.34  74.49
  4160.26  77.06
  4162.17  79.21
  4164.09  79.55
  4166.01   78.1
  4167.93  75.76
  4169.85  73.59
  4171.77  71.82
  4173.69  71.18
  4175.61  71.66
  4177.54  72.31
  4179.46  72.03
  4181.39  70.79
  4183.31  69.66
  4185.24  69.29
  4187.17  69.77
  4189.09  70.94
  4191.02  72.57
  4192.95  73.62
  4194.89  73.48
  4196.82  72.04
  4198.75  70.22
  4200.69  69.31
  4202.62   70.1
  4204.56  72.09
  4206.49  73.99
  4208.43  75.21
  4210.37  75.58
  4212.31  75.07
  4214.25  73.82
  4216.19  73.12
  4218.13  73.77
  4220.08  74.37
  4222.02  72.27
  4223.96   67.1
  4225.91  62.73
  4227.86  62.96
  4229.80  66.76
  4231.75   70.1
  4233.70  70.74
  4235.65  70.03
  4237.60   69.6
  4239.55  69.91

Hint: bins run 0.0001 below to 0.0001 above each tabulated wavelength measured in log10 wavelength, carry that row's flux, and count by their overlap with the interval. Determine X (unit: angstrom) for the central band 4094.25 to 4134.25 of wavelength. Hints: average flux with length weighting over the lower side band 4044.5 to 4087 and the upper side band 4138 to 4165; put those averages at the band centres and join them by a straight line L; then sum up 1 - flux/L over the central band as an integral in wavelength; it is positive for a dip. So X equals 1.1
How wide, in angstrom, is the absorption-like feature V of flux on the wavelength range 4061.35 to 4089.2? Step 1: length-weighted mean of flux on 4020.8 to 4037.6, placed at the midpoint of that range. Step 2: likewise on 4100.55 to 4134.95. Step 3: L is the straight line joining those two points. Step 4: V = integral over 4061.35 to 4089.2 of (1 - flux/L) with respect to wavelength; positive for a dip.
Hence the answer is 0.1 angstrom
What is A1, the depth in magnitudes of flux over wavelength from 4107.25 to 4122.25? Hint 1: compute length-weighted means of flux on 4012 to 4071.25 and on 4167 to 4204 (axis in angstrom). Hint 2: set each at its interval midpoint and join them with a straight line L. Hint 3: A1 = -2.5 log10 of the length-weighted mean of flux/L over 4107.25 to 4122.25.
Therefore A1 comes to -0.07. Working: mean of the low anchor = 71.2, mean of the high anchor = 71.6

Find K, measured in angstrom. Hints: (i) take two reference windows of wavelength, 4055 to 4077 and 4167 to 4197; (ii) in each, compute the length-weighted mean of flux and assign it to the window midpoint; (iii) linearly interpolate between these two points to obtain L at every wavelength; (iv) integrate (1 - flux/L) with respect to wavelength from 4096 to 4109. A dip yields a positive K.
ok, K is 1.1 angstrom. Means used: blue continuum 70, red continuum 71.9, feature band 64.8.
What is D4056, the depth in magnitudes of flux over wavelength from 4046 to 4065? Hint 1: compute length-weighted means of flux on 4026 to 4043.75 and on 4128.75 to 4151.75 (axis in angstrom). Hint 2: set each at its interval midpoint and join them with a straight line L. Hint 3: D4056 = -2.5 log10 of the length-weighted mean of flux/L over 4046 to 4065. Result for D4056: 0.03 mag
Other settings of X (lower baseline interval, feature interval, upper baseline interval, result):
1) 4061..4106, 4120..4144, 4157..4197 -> -0.74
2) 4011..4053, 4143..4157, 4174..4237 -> -0.67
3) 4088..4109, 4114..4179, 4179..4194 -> -4.36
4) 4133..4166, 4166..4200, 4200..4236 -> 0.60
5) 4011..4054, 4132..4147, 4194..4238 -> -0.63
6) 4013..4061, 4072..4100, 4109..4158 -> 0.13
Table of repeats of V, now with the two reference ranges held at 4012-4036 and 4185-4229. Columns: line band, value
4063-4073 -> 0.33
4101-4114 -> 0.44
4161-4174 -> -0.78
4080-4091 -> -0.73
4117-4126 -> -0.46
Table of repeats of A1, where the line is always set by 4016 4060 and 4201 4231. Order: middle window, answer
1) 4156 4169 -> -0.08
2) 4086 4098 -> -0.05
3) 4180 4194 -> 0.00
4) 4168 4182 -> -0.01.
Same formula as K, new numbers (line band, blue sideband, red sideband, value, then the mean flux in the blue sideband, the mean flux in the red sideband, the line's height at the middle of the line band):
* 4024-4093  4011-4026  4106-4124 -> 1.7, 72.6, 75.3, 73.7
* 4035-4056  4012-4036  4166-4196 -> 0.0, 71.8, 72.1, 71.8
